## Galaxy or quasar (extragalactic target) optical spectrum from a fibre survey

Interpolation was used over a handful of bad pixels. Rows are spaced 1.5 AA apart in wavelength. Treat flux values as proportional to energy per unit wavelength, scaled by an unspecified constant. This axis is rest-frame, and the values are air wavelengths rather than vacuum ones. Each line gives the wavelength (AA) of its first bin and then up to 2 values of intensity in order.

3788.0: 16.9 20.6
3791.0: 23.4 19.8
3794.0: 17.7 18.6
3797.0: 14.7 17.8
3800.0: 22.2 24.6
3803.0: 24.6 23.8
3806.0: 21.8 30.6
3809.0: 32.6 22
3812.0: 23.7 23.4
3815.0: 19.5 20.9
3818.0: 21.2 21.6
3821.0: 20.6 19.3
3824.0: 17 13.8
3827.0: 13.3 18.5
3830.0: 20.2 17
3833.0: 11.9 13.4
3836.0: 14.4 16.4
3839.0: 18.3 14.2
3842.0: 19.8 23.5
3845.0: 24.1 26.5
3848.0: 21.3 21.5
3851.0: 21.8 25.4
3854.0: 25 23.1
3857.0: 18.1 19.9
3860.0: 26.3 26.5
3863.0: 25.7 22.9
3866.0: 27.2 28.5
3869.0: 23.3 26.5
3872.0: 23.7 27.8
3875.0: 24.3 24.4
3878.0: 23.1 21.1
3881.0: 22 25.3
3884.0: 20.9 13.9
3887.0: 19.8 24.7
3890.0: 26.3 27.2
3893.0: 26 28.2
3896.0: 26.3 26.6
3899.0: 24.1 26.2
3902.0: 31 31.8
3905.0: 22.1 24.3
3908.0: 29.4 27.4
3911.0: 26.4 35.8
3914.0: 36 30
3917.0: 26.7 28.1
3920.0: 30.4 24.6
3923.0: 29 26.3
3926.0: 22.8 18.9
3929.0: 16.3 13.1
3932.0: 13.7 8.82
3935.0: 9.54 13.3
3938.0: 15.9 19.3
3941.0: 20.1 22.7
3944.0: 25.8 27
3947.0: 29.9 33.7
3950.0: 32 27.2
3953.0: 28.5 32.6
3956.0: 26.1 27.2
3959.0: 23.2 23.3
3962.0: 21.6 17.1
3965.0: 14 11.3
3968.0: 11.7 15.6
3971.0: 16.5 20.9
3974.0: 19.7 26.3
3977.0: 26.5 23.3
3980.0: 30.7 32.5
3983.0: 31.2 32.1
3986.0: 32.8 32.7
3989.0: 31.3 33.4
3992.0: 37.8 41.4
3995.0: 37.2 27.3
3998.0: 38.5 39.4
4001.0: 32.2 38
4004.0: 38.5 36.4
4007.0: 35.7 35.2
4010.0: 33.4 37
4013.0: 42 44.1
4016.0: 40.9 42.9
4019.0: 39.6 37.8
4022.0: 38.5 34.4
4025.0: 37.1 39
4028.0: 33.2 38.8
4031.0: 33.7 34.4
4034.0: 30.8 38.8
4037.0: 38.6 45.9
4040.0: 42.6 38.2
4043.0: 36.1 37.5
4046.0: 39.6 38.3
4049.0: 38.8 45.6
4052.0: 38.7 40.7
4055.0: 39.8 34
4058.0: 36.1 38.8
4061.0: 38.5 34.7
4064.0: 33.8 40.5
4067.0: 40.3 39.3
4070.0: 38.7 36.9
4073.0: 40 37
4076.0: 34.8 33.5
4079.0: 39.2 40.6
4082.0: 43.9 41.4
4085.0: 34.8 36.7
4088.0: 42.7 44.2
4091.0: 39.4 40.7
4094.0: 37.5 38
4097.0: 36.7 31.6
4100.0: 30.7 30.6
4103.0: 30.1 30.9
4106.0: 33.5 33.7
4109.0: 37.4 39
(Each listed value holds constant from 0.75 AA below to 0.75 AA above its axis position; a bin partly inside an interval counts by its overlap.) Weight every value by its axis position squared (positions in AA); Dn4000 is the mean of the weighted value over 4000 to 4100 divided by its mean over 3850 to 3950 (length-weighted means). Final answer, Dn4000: 1.70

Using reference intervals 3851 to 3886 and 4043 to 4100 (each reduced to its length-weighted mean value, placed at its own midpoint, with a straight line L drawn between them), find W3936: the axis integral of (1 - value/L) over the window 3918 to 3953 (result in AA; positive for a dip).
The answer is 7.8 AA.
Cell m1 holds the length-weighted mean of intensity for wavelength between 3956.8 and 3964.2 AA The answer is 22.5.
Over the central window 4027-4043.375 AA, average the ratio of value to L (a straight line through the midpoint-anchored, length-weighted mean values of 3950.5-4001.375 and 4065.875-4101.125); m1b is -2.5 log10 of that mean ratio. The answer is -0.13 mag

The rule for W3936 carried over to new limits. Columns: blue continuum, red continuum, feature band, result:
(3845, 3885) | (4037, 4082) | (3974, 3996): 1.0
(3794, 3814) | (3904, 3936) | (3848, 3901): -1.4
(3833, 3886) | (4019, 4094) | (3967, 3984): 4.6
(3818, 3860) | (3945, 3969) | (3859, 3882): -4.7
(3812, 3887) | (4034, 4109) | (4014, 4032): -2.2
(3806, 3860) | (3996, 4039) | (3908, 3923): -0.8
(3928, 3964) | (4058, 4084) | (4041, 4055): -1.6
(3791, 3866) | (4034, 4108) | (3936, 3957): 2.7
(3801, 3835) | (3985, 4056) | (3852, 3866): 0.2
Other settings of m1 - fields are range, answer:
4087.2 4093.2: 41.7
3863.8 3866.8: 25.1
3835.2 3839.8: 16.3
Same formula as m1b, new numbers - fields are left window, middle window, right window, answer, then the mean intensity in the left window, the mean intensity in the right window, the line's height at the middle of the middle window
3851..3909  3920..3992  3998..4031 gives 0.34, 24.7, 37.7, 32.1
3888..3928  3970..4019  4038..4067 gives 0.03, 27.4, 38.8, 34.2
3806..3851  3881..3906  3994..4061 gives 0.04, 20.1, 37.8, 25.9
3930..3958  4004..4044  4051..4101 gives -0.19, 22.5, 38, 31.9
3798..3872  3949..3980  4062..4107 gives 0.29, 21.6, 37.1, 29.6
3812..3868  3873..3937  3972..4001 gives 0.05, 20.6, 31.4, 25.4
